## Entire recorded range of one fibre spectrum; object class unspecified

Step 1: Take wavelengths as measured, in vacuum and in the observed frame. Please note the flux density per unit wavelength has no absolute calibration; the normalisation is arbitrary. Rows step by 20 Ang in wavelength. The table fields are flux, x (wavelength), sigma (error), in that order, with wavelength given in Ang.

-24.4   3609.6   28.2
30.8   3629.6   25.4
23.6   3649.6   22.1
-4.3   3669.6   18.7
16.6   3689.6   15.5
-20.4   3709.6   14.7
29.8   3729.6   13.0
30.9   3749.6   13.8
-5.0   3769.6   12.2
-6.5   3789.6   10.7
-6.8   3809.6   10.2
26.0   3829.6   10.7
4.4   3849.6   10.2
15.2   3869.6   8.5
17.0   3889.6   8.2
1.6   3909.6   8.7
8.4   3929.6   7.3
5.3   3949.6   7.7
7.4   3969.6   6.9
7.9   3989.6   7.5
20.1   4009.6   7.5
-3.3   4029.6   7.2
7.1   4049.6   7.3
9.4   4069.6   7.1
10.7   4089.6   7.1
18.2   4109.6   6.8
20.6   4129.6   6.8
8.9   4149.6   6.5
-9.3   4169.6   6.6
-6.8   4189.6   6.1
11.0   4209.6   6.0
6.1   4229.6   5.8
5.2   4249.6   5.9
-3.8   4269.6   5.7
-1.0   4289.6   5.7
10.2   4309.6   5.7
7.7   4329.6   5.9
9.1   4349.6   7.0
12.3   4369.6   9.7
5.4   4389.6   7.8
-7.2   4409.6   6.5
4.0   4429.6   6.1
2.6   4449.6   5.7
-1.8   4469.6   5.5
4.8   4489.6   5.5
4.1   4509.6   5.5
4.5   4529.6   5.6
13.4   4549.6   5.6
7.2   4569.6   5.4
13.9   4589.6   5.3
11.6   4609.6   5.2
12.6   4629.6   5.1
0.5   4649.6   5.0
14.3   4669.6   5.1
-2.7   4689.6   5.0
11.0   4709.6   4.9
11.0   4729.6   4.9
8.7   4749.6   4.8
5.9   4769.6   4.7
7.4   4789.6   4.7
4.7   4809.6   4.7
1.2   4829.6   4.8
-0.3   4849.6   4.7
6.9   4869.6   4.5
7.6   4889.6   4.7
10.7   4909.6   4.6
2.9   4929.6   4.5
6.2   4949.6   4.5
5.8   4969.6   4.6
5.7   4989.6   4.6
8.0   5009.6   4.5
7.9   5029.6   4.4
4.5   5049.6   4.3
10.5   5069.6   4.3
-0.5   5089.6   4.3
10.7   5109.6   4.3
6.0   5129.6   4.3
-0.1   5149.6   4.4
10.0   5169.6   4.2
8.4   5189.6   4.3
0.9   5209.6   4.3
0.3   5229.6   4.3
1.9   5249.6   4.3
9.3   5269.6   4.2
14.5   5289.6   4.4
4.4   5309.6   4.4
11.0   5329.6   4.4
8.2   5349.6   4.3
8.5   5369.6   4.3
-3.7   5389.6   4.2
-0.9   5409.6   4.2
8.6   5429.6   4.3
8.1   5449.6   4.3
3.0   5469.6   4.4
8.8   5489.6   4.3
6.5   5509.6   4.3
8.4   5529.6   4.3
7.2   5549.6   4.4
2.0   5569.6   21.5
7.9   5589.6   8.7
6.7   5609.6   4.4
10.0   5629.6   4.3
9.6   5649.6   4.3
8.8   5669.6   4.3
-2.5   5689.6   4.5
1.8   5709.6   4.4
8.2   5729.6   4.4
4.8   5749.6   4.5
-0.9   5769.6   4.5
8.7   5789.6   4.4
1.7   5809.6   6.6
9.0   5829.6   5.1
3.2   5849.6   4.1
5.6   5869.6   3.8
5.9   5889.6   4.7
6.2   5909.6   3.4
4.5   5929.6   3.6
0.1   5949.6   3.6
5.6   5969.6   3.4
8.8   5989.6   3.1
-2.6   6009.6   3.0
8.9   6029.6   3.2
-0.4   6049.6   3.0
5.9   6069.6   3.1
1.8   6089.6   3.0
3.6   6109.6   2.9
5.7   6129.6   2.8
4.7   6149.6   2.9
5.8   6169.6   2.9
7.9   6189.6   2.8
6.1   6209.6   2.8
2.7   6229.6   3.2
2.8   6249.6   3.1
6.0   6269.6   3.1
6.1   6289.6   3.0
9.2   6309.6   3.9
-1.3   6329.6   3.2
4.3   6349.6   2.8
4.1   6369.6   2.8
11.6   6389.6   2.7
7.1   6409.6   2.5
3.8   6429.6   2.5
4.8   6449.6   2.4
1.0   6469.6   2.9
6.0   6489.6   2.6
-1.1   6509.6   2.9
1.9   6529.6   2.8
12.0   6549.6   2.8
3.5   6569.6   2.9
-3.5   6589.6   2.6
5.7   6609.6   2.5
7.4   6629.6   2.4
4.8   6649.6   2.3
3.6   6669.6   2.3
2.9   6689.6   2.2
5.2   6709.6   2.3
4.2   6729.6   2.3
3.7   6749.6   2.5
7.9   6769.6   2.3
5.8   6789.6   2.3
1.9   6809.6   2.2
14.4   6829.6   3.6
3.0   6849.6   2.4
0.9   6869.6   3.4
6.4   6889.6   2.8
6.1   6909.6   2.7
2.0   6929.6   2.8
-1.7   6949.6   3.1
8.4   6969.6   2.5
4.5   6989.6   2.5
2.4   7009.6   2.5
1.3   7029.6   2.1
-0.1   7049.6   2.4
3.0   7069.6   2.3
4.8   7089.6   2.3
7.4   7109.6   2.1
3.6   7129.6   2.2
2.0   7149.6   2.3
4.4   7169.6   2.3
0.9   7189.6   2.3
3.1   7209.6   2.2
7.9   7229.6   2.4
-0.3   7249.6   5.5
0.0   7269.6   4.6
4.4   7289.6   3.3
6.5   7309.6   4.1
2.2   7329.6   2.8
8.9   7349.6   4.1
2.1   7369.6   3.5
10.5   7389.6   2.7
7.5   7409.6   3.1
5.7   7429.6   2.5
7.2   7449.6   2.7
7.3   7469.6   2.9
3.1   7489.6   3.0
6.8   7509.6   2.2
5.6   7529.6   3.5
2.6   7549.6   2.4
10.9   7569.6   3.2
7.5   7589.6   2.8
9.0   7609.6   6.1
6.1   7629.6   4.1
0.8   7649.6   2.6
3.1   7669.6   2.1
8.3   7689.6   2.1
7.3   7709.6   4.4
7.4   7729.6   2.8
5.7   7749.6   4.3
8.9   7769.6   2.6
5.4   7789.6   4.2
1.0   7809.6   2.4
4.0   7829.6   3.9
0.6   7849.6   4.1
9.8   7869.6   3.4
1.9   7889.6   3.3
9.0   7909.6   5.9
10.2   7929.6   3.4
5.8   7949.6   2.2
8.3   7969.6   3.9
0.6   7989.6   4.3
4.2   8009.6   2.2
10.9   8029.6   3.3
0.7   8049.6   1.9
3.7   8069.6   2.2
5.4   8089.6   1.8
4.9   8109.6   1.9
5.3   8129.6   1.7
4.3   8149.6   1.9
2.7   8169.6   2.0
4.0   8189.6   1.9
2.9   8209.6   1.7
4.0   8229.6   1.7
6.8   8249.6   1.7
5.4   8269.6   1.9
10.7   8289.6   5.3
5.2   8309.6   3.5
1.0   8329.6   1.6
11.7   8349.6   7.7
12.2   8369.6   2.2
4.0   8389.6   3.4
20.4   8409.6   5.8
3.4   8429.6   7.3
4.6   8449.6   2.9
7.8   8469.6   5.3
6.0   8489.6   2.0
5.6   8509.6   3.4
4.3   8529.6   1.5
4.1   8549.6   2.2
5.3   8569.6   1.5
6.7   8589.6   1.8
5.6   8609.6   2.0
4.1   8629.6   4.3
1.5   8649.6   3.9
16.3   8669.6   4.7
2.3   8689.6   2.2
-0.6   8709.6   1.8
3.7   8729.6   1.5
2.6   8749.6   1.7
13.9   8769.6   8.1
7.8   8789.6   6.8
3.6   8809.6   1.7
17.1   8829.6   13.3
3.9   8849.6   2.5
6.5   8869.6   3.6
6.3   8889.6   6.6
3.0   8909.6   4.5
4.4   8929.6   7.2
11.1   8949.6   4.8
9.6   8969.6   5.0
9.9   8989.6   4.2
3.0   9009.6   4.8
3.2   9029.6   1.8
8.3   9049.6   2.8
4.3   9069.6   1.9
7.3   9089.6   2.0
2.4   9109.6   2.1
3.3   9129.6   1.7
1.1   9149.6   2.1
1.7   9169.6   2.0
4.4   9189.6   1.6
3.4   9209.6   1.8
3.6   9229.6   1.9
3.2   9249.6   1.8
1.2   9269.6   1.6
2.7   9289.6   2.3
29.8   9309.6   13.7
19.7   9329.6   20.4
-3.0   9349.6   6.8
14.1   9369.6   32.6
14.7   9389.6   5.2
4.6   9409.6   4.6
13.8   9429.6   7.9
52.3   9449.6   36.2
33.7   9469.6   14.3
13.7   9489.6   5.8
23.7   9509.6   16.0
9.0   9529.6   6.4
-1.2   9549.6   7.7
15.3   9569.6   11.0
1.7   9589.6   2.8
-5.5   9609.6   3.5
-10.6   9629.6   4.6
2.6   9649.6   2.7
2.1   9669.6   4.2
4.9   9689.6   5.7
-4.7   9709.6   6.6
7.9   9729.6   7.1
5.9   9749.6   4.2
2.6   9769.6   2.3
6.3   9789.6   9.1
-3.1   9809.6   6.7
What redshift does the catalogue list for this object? 1.50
